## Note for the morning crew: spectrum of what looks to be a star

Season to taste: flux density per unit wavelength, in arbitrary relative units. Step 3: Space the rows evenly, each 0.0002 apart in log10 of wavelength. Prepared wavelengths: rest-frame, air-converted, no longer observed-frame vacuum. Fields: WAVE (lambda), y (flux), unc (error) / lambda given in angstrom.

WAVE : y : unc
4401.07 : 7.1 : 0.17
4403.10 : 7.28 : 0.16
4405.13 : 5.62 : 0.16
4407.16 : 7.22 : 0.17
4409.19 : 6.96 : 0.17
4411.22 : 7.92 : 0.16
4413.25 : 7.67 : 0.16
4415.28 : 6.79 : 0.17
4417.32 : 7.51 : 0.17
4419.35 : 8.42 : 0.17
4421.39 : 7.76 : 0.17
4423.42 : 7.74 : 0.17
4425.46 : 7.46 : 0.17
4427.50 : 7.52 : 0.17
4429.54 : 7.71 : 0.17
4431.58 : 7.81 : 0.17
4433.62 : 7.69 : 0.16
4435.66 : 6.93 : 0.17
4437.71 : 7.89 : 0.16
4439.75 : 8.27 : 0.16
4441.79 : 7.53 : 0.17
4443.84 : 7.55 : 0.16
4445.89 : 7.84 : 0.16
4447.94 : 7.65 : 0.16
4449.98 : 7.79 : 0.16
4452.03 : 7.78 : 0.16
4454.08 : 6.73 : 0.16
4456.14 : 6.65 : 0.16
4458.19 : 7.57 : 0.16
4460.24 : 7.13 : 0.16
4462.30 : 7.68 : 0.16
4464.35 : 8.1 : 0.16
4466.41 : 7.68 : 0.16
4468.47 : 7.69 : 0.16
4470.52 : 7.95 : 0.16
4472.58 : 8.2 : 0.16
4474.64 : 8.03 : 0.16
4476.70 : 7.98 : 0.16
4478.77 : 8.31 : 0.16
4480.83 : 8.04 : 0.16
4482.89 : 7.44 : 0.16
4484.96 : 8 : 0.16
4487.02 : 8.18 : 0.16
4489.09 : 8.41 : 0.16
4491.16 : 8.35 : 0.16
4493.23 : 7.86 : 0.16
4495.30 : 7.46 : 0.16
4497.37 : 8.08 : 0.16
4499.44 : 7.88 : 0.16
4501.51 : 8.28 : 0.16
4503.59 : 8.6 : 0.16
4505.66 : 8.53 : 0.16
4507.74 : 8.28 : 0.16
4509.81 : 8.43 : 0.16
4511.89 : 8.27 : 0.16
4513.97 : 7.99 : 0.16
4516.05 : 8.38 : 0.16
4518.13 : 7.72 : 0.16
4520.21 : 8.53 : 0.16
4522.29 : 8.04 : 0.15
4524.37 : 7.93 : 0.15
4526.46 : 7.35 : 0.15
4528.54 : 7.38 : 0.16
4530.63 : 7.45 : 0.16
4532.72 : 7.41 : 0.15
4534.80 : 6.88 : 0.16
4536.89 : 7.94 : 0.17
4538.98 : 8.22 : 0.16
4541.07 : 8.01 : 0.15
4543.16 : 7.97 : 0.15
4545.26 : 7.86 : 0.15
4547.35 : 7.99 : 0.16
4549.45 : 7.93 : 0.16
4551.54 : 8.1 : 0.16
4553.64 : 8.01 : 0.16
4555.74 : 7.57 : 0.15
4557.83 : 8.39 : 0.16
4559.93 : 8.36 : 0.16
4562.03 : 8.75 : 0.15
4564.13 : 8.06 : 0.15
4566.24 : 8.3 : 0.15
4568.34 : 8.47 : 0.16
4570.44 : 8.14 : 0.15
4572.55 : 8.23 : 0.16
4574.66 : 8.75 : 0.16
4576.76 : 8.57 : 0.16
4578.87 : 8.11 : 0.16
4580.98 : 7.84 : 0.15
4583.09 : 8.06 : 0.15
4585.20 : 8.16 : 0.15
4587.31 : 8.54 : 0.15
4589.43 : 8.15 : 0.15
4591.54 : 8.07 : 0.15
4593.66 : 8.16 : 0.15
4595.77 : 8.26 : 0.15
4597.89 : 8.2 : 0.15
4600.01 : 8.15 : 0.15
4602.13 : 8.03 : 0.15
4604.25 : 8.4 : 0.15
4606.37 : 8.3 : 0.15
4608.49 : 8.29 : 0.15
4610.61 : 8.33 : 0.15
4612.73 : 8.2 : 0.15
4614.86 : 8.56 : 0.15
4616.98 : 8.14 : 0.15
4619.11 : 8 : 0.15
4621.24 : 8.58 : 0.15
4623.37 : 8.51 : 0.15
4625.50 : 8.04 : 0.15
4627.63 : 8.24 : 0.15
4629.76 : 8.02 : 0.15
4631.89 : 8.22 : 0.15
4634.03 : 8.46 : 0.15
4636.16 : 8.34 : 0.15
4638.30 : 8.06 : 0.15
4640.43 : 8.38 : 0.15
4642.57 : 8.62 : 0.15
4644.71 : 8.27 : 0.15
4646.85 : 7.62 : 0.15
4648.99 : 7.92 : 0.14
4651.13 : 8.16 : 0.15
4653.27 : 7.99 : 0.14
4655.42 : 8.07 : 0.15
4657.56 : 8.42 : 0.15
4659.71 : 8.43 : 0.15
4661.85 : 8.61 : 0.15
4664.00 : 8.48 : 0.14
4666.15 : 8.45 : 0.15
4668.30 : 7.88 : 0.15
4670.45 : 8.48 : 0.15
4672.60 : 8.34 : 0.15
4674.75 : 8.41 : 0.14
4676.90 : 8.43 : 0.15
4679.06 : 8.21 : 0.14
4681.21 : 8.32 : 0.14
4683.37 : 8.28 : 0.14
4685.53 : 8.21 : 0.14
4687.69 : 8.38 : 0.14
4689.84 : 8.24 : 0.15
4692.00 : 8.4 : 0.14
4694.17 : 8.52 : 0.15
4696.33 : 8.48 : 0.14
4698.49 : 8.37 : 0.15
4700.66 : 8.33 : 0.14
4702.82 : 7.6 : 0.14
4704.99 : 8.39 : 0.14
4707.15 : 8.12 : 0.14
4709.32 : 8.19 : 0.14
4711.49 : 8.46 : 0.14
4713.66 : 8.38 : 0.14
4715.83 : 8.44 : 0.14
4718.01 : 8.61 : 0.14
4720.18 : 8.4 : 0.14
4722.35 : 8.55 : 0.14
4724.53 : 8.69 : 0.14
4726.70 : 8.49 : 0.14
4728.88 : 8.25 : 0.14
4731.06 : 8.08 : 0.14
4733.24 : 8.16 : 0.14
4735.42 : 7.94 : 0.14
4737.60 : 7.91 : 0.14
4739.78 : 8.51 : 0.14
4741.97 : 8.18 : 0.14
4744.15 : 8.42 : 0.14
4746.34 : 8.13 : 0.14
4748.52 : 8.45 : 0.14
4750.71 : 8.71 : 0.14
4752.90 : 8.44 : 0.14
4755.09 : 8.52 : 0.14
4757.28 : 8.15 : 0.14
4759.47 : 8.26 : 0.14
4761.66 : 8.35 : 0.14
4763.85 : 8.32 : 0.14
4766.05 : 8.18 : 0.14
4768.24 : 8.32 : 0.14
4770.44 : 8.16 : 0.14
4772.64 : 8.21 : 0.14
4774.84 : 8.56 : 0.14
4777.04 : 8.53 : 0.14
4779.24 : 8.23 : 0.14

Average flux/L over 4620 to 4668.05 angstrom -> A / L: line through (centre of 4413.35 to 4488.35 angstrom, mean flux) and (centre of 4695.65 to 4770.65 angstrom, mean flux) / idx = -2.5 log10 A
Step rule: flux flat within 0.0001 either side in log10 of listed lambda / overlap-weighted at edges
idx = -0.02 mag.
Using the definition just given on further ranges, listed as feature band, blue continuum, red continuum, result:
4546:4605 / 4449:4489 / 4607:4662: -0.02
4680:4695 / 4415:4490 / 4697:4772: -0.02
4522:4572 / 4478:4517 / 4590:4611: 0.03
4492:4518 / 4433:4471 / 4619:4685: -0.05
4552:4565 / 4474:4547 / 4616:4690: -0.01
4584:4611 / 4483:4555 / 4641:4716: -0.01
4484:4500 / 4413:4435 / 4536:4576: -0.02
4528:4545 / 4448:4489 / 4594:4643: 0.04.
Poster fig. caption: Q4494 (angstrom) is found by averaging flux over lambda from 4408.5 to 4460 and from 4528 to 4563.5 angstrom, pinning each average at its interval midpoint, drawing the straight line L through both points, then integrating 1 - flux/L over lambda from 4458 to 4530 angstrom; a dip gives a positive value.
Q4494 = -2.3 angstrom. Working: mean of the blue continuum 7.56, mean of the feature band 7.99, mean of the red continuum 7.91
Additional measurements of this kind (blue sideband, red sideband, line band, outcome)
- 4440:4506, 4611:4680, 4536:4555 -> 0.1 angstrom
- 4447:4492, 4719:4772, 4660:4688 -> -0.6 angstrom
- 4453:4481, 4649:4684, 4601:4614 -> -0.2 angstrom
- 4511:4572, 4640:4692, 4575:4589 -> -0.3 angstrom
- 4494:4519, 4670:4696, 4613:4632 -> 0.1 angstrom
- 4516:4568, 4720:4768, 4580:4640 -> -1.2 angstrom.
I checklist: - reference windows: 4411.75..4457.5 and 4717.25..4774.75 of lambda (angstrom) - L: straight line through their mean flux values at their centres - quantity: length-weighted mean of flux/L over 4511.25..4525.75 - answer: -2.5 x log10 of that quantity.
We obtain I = -0.04 mag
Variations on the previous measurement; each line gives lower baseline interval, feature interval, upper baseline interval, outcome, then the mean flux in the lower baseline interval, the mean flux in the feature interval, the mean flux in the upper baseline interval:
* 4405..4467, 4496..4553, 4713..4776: -0.03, 7.53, 7.98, 8.34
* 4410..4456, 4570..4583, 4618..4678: -0.03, 7.61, 8.26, 8.26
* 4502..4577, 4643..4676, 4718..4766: 0.00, 8.07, 8.25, 8.33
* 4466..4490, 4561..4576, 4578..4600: -0.03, 8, 8.39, 8.15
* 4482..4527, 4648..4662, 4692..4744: 0.01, 8.1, 8.21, 8.31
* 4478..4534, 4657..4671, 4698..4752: -0.02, 8.02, 8.39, 8.31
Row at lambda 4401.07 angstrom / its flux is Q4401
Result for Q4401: 7.1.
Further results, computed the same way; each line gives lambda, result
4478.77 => 8.31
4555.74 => 7.57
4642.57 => 8.62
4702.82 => 7.6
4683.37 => 8.28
